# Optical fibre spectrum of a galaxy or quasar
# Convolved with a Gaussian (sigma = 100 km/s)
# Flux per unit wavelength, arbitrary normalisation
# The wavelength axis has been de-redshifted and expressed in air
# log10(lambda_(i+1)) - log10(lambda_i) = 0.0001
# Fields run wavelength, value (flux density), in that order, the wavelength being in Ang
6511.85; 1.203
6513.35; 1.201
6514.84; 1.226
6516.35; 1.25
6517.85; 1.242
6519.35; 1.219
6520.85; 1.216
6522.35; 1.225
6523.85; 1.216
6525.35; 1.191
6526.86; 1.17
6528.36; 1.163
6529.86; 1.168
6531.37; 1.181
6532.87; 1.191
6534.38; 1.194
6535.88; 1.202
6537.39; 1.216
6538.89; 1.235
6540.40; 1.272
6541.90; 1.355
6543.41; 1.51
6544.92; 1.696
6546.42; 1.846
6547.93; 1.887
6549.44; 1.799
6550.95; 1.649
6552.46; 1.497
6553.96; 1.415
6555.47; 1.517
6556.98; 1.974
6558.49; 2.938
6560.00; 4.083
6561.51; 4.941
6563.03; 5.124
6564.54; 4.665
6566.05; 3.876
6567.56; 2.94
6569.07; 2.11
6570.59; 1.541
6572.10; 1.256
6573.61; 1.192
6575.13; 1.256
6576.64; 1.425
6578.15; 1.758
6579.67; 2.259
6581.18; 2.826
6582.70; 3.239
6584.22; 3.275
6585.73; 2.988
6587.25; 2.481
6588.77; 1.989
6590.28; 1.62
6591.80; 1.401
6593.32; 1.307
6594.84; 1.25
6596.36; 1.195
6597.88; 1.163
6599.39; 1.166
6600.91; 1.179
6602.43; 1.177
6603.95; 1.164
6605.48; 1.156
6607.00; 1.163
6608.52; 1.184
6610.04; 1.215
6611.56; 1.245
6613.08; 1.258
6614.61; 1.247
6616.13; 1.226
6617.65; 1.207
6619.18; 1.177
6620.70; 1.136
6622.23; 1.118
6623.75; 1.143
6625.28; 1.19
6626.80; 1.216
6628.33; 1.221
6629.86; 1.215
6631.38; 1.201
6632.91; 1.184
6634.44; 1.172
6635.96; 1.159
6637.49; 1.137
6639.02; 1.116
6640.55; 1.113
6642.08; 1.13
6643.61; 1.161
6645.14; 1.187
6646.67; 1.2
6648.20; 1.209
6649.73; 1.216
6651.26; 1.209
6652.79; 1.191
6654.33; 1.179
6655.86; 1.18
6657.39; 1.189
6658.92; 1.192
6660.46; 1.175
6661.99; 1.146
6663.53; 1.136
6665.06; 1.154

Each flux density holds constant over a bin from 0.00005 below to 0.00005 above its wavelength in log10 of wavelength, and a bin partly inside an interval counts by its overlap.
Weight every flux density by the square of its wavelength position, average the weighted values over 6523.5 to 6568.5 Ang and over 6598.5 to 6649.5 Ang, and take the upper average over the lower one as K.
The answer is 0.6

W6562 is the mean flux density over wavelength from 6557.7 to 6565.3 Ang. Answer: 4.34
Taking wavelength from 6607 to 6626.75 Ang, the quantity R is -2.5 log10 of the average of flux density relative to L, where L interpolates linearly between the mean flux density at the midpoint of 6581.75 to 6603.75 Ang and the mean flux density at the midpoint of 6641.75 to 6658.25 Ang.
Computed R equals 0.28 mag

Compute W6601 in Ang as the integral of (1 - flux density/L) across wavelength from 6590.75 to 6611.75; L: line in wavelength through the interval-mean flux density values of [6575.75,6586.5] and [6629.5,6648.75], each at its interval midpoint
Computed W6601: 8.5 Ang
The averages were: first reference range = 2.52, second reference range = 1.17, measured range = 1.22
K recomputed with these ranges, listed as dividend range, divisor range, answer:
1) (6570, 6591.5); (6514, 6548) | 1.62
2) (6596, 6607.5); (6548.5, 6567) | 0.40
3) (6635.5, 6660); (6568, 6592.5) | 0.58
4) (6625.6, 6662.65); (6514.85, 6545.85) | 0.97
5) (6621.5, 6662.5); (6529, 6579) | 0.60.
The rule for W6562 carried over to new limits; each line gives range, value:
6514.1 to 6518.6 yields 1.24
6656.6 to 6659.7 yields 1.19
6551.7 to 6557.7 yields 1.6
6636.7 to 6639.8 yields 1.13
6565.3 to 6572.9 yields 2.34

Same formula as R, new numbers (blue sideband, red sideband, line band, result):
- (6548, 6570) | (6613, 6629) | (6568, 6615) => 0.205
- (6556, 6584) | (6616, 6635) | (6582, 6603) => 0.189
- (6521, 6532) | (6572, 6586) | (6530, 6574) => -0.232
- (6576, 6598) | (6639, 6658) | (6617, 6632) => 0.266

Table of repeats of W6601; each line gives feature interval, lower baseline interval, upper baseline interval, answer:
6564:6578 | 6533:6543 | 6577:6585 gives 0.2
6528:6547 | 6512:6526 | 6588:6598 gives -0.7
